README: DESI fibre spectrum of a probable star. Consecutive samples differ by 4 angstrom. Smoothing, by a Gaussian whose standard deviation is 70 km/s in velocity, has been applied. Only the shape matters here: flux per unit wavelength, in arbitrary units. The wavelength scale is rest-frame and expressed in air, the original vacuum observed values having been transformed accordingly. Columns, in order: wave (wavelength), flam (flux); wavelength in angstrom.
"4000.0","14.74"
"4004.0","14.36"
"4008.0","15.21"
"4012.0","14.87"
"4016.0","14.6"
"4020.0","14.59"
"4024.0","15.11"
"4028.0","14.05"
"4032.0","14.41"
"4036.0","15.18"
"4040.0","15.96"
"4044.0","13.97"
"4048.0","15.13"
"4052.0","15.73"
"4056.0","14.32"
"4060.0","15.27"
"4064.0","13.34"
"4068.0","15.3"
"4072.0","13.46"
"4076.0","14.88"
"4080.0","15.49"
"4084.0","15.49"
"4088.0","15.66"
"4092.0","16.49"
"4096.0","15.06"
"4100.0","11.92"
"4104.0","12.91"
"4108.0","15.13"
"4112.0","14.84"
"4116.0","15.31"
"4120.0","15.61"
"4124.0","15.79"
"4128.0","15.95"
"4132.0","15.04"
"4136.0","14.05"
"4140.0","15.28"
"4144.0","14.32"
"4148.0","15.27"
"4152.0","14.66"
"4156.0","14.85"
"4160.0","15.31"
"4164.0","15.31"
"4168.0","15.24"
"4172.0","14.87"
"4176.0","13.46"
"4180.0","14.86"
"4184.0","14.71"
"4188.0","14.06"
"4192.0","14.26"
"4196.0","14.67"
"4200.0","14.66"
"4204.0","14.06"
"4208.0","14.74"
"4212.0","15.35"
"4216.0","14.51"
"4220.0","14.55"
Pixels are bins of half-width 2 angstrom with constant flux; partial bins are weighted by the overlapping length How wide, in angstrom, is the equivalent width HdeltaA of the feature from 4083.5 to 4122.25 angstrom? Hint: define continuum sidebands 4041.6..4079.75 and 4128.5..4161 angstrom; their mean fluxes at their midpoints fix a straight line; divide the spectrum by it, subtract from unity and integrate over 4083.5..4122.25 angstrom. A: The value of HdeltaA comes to -0.1 angstrom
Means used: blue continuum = 14.7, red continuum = 14.9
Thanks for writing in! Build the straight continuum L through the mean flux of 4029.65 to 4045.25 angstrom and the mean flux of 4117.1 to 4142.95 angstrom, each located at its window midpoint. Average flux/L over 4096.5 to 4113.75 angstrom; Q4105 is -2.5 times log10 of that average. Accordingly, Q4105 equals 0.102 mag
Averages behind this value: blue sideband 14.9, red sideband 15.3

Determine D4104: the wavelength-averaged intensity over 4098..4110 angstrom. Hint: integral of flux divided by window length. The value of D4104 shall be 13.3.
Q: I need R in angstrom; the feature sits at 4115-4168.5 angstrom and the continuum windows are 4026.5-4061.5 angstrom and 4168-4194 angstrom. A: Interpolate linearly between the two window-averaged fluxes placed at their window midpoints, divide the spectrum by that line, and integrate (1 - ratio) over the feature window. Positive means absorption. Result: -2.08 angstrom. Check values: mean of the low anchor 14.9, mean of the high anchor 14.4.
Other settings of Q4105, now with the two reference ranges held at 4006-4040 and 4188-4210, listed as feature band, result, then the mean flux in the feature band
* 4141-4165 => -0.030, 15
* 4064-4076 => 0.032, 14.3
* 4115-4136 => -0.059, 15.4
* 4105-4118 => -0.022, 14.9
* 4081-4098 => -0.071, 15.7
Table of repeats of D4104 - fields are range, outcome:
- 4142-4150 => 14.8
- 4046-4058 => 15.1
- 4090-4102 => 14.5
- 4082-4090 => 15.6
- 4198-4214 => 14.7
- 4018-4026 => 14.8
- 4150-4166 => 15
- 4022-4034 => 14.5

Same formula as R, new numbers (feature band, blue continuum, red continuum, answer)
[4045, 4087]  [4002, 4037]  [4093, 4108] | -2.0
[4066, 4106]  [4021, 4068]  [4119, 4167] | 0.7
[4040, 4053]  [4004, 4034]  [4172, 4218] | -0.4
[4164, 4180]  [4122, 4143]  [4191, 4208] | 0.1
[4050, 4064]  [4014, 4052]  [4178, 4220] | -0.1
